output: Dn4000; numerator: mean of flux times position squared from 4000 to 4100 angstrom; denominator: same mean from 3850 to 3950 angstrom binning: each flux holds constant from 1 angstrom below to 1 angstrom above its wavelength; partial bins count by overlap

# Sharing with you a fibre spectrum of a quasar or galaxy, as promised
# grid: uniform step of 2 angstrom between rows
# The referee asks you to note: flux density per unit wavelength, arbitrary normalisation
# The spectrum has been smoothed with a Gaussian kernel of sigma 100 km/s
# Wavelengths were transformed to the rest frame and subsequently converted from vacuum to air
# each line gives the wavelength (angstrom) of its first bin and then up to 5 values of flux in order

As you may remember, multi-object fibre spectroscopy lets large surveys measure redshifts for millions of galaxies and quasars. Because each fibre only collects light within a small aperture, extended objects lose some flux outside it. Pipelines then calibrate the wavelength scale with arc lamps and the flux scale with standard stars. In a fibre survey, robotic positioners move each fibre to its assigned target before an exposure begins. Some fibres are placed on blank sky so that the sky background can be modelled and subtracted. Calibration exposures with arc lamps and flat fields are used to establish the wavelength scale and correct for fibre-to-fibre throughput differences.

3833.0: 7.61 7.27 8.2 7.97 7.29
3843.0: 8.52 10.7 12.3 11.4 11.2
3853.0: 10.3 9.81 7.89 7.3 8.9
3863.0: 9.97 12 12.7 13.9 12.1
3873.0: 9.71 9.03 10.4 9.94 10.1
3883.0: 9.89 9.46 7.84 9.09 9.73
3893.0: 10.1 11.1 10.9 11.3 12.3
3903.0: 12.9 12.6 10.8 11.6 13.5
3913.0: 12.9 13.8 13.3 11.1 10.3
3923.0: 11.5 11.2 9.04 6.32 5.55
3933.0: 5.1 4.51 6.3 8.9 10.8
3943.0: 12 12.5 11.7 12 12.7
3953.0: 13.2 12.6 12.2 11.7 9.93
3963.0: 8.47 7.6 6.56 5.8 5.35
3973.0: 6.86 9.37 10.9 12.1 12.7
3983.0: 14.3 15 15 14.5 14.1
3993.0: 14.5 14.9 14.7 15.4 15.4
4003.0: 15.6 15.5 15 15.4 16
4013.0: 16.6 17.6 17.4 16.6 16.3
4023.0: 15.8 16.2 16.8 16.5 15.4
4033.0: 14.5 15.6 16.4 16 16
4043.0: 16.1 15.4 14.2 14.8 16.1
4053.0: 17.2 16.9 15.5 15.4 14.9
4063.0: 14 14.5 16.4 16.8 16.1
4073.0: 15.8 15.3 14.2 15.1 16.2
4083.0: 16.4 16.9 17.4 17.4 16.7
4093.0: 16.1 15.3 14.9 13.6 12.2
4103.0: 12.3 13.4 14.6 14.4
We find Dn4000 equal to 1.65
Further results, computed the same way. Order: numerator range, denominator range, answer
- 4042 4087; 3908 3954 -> 1.61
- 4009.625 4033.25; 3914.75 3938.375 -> 1.94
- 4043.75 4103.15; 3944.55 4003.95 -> 1.37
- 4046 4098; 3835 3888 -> 1.77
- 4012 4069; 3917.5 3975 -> 1.78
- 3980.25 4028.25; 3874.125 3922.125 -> 1.48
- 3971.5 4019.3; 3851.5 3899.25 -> 1.50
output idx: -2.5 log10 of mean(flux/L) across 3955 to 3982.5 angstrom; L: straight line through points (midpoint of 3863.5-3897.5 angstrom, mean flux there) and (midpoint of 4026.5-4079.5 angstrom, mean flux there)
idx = 0.36 mag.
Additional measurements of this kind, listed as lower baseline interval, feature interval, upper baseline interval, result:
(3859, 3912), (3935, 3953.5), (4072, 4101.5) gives 0.143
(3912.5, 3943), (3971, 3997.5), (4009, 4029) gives 0.101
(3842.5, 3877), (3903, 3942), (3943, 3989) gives 0.075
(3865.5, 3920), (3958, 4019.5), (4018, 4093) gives 0.094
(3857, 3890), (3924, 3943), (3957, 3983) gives 0.228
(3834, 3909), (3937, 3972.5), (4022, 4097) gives 0.247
